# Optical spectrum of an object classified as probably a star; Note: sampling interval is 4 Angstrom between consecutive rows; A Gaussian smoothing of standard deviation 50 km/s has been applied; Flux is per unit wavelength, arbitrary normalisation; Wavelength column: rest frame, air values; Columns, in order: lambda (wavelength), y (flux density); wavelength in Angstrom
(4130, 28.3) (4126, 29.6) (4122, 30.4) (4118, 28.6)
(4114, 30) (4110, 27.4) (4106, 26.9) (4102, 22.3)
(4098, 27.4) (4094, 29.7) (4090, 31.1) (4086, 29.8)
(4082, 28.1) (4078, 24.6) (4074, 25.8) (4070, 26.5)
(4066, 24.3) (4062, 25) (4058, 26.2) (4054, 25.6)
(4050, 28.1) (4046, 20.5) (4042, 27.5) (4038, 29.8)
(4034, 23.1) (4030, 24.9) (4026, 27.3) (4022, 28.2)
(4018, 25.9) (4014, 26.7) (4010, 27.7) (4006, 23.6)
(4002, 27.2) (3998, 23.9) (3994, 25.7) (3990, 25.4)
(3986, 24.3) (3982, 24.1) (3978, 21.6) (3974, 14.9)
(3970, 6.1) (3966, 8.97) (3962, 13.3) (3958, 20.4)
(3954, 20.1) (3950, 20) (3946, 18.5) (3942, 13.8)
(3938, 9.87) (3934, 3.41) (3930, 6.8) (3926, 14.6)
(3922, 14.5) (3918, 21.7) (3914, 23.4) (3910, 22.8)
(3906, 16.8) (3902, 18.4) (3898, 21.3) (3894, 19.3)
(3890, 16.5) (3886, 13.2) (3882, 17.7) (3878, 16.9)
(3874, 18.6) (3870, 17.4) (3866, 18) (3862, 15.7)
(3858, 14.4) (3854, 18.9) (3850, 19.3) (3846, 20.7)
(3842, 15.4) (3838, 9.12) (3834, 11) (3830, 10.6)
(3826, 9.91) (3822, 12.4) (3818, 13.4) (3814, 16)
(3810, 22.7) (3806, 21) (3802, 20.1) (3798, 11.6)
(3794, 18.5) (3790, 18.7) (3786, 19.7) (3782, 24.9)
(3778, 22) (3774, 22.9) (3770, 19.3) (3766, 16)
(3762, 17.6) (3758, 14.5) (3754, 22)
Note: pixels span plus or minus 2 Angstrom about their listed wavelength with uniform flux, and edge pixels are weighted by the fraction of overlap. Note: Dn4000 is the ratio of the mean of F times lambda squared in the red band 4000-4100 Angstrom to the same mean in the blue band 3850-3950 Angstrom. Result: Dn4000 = 1.7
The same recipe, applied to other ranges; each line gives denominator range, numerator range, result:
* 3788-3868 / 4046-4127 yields 1.95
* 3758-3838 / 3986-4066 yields 1.71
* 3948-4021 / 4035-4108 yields 1.31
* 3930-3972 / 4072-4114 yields 2.24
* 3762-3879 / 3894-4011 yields 1.15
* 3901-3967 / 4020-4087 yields 1.76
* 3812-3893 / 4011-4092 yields 1.91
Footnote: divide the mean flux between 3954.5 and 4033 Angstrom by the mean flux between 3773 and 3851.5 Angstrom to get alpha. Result 1.31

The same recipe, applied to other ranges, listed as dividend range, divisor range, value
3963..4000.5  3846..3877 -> 1.10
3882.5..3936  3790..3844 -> 1.10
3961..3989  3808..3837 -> 1.23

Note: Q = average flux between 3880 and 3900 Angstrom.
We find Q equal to 17.6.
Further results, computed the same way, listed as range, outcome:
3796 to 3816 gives 18.3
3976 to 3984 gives 22.9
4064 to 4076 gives 25.5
